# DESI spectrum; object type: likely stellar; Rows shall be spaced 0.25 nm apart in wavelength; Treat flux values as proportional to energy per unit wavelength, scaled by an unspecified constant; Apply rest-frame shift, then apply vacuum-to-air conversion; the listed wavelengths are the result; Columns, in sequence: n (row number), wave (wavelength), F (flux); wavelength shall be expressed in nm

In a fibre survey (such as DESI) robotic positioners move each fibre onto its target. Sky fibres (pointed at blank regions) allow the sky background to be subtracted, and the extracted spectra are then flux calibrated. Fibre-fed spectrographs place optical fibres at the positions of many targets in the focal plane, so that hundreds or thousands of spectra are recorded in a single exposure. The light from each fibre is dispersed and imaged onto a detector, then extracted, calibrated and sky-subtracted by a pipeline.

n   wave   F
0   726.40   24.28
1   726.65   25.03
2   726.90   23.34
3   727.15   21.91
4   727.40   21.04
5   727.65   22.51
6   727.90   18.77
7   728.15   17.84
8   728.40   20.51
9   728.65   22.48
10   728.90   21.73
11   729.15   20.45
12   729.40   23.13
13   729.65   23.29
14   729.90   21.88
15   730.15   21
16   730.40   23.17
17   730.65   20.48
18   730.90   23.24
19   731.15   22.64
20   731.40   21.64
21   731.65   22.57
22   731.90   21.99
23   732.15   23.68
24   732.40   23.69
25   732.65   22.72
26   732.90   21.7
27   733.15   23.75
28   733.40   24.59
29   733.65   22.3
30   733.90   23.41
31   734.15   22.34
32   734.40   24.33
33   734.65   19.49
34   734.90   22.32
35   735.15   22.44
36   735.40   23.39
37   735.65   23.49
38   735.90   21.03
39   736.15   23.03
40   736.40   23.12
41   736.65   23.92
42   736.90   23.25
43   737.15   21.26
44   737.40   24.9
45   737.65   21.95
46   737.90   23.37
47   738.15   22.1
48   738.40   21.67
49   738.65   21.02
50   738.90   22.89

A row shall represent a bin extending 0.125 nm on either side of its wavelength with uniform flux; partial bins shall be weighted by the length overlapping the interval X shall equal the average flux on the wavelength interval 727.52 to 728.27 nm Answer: 19.7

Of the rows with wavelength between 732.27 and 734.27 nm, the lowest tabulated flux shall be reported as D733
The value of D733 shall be 21.7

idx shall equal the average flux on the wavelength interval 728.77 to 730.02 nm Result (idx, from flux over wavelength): 22.1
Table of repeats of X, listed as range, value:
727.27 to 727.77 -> 21.8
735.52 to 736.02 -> 22.3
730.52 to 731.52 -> 22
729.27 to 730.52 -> 22.5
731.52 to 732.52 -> 23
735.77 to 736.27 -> 22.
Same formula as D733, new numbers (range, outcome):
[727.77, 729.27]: 17.84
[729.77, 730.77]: 20.48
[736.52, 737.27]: 21.26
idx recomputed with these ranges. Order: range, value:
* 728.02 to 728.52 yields 19.2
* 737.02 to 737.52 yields 23.1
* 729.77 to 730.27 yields 21.5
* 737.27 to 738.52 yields 22.8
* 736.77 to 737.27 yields 22.3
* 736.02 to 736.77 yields 23.3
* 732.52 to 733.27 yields 22.7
